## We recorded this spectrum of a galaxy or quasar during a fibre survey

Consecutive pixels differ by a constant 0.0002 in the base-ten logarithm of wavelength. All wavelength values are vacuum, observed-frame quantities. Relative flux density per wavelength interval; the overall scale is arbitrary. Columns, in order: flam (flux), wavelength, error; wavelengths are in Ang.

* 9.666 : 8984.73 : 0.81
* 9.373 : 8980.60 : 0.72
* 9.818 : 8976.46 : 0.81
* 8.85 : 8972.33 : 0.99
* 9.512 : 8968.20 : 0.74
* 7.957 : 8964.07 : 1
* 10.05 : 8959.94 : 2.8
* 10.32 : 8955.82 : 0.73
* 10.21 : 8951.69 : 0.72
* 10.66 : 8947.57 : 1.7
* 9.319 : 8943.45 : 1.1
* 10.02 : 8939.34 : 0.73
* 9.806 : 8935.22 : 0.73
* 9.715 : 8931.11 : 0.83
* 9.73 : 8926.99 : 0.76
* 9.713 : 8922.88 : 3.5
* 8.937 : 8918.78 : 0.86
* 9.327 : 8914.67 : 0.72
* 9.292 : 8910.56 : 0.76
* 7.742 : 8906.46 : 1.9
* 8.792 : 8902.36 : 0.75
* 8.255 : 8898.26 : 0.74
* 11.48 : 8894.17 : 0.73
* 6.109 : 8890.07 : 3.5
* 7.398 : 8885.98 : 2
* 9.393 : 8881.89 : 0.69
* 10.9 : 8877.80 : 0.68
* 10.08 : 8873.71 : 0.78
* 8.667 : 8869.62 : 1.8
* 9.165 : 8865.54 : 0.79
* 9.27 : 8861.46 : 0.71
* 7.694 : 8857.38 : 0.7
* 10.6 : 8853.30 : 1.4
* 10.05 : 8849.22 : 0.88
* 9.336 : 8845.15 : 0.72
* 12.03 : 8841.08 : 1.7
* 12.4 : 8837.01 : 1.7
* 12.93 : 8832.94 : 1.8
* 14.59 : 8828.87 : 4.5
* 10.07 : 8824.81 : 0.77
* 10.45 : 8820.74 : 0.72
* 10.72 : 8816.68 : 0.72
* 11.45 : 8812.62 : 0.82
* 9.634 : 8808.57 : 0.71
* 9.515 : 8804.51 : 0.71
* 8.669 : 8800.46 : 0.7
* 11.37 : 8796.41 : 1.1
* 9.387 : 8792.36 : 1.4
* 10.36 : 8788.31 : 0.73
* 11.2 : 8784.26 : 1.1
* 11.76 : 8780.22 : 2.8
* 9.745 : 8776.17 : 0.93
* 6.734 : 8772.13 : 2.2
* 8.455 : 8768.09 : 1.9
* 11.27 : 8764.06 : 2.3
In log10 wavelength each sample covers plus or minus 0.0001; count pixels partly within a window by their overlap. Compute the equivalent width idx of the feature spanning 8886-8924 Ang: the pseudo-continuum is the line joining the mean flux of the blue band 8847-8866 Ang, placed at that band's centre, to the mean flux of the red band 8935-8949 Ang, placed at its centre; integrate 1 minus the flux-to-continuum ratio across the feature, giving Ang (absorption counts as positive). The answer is 3.7 Ang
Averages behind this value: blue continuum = 9.37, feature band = 8.75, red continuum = 9.94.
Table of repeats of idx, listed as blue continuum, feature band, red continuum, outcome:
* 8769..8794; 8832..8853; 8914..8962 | -2.97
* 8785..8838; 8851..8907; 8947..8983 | 7.09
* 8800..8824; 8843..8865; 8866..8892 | -0.19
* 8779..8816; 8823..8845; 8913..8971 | -4.29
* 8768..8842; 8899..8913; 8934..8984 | 1.96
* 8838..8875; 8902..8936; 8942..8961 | 2.62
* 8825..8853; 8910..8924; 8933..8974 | 1.39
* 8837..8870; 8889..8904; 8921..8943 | 1.48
